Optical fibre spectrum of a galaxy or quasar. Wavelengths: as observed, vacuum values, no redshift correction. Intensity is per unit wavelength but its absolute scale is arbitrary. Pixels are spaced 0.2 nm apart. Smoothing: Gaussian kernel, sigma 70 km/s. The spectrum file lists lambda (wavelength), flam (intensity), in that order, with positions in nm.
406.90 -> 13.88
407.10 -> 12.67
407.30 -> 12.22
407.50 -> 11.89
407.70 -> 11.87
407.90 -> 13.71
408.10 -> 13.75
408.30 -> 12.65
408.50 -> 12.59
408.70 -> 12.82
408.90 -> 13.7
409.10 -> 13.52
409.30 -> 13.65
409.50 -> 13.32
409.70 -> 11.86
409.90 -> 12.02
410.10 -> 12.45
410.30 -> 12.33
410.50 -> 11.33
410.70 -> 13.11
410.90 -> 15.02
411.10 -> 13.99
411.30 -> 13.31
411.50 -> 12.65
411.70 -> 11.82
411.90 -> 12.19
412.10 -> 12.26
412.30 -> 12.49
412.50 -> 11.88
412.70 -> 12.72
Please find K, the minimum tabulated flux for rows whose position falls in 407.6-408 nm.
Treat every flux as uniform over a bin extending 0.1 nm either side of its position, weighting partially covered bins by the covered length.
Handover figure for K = 11.87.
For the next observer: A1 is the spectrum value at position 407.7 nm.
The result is 11.87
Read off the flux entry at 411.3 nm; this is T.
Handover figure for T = 13.31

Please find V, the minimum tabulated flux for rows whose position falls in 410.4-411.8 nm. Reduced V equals 11.33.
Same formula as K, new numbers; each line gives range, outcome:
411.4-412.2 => 11.82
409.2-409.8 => 11.86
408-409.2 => 12.59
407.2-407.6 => 11.89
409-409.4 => 13.52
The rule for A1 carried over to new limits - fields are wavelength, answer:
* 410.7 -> 13.11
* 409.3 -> 13.65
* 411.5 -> 12.65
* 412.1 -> 12.26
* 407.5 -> 11.89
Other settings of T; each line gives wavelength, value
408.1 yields 13.75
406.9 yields 13.88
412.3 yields 12.49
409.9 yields 12.02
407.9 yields 13.71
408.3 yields 12.65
